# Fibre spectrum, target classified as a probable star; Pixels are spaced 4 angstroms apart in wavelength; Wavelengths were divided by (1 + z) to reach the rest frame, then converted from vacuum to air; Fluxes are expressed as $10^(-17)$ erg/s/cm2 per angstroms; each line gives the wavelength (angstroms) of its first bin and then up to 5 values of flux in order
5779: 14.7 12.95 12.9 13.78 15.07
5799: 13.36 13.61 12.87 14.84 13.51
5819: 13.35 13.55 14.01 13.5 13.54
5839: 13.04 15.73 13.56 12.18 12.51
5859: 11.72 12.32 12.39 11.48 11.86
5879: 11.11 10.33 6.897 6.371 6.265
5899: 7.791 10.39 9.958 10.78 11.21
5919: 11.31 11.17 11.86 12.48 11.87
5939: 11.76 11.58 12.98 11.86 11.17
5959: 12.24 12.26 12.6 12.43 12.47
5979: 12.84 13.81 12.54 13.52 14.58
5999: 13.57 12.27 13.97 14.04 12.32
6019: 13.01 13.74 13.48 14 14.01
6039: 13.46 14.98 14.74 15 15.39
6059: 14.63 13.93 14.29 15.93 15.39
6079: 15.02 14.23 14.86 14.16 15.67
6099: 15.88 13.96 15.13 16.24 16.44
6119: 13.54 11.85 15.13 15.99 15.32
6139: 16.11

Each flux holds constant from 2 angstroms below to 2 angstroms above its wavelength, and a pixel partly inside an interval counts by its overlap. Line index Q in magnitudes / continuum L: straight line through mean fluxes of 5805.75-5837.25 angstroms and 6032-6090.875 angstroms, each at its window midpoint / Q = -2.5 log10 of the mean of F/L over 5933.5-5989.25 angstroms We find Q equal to 0.16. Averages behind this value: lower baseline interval 13.7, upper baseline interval 14.7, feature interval 12.3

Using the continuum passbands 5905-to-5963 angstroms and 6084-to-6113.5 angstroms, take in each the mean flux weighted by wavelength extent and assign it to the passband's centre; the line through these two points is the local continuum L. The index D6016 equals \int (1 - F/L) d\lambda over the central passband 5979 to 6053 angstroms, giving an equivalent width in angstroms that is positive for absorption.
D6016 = -1.9 angstroms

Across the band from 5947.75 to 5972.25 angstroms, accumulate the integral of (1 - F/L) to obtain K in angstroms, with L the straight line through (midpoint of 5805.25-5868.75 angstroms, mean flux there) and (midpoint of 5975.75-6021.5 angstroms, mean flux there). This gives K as 2.15 angstroms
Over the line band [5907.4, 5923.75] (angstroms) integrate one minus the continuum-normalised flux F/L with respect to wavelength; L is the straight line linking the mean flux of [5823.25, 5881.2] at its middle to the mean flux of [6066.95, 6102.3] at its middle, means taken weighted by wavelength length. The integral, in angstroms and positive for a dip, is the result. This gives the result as 2.9 angstroms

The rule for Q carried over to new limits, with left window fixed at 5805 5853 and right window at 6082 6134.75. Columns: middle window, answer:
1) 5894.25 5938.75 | 0.30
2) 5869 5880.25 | 0.20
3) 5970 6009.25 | 0.09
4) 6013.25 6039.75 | 0.08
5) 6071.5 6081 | -0.04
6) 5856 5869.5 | 0.14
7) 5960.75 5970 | 0.15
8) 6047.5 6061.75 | -0.02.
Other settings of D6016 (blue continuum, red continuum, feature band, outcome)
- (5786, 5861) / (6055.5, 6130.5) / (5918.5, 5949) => 4.7 angstroms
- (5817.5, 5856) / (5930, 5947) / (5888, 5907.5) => 7.2 angstroms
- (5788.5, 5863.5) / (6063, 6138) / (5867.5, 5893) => 7.3 angstroms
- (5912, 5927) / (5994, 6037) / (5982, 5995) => -0.6 angstroms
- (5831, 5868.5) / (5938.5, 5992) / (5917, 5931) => 1.2 angstroms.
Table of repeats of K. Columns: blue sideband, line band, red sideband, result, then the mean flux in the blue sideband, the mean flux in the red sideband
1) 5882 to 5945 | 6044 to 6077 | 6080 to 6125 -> -2.9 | 10.1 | 14.7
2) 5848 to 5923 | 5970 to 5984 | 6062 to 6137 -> -0.6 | 10.4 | 14.9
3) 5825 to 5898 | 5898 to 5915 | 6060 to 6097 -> 3.1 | 11.5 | 14.8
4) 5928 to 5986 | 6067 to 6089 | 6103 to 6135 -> -1.2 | 12.3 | 14.9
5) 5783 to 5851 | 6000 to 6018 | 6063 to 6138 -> 1.7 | 13.7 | 14.9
